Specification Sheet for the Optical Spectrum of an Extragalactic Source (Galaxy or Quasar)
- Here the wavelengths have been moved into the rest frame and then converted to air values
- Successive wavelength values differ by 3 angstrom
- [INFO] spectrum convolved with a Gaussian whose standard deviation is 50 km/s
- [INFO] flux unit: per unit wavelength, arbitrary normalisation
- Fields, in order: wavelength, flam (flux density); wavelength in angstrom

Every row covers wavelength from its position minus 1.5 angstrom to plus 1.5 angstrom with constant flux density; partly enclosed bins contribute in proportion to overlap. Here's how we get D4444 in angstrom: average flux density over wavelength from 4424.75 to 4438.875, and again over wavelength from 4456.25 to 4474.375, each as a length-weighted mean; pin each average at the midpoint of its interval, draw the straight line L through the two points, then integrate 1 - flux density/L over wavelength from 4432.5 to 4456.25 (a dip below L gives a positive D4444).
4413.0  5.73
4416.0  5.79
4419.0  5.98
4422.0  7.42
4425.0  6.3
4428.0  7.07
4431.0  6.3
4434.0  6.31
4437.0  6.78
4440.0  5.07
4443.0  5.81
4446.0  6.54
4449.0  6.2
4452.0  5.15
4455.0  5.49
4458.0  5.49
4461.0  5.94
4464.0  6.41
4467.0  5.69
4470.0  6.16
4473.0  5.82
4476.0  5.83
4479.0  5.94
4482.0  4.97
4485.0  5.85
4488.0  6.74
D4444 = 1.4 angstrom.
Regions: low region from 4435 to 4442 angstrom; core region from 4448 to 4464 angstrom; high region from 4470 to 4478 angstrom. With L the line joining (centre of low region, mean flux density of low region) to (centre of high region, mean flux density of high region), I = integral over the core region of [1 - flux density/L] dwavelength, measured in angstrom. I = 0.6 angstrom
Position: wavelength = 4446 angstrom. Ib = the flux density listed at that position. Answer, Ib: 6.54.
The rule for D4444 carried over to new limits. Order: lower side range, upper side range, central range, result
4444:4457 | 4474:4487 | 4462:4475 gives -0.6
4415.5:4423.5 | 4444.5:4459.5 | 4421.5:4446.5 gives -0.8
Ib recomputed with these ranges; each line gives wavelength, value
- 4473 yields 5.82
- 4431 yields 6.3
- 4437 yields 6.78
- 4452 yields 5.15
